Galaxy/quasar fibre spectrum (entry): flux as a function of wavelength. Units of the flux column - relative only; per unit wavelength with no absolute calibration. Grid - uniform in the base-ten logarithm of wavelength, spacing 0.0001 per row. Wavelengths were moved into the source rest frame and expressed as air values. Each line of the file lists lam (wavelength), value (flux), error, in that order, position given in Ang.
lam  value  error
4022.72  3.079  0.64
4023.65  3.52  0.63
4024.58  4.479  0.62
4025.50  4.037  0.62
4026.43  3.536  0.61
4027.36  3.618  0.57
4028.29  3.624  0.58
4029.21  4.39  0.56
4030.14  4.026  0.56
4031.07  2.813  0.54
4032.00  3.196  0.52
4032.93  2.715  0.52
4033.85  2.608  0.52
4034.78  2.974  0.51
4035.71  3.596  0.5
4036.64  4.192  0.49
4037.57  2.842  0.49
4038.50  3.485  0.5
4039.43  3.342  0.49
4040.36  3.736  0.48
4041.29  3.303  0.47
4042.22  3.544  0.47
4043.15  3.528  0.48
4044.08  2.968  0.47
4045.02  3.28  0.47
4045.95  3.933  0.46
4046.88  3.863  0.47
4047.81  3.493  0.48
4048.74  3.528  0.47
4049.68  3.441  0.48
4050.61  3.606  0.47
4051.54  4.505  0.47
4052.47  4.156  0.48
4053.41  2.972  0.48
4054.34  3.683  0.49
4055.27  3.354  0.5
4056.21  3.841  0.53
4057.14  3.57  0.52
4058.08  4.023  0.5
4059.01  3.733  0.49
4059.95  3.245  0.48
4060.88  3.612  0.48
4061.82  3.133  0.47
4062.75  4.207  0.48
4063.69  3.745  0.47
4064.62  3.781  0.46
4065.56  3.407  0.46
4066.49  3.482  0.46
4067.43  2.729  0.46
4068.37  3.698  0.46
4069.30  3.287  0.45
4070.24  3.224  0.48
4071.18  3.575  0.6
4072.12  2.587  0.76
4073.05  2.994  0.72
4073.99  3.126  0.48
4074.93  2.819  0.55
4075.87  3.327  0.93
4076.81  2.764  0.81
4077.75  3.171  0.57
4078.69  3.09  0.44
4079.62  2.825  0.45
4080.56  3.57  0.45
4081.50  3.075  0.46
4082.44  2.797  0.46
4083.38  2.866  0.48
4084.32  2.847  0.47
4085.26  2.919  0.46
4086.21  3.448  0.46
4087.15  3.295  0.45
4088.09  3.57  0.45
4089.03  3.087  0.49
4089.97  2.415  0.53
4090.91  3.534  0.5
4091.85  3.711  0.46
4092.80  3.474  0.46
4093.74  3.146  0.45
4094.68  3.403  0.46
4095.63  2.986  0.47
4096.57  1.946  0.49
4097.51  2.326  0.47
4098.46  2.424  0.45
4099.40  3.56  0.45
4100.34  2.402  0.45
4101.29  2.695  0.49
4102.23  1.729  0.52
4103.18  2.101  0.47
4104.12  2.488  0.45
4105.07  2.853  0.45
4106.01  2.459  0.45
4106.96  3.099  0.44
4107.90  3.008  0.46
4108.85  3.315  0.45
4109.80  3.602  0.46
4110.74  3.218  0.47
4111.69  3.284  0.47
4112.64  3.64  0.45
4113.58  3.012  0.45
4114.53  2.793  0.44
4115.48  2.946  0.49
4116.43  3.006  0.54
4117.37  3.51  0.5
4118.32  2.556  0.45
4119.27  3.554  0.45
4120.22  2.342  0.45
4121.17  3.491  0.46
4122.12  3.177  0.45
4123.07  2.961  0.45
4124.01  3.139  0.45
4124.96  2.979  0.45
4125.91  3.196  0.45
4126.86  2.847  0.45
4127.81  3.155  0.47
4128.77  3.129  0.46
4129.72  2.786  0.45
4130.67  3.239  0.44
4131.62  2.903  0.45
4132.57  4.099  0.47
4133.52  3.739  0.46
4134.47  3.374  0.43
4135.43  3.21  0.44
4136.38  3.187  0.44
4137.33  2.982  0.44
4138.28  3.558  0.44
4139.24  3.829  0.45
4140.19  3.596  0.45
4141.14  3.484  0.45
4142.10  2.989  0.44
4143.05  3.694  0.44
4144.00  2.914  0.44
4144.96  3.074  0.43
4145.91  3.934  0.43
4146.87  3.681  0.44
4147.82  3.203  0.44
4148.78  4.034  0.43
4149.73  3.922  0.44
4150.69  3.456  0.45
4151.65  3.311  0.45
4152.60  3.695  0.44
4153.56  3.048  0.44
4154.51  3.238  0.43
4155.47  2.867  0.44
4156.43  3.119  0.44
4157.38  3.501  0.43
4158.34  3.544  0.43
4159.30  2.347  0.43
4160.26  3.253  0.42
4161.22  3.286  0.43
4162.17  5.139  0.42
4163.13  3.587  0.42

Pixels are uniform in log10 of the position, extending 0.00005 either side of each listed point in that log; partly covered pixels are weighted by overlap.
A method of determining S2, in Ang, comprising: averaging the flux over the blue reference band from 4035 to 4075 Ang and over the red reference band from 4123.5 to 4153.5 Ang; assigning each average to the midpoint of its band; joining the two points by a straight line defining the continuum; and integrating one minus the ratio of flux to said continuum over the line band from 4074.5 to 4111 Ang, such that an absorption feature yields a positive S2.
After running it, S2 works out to 5.1 Ang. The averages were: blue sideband 3.5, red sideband 3.36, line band 2.96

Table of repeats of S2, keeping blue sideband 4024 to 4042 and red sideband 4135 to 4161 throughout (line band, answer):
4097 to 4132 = 4.7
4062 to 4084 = 1.5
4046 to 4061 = -0.8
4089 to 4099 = 1.4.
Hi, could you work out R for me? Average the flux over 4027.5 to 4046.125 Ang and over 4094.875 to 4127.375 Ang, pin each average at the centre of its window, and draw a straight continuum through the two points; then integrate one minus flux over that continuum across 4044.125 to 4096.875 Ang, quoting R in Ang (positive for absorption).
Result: -2.62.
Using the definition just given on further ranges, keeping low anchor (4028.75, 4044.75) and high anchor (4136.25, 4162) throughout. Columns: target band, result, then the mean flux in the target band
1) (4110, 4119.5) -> 0.6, 3.16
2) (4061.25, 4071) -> -0.3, 3.47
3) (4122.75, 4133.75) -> 0.7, 3.17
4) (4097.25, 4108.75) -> 2.6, 2.62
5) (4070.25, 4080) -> 1.0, 3.04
